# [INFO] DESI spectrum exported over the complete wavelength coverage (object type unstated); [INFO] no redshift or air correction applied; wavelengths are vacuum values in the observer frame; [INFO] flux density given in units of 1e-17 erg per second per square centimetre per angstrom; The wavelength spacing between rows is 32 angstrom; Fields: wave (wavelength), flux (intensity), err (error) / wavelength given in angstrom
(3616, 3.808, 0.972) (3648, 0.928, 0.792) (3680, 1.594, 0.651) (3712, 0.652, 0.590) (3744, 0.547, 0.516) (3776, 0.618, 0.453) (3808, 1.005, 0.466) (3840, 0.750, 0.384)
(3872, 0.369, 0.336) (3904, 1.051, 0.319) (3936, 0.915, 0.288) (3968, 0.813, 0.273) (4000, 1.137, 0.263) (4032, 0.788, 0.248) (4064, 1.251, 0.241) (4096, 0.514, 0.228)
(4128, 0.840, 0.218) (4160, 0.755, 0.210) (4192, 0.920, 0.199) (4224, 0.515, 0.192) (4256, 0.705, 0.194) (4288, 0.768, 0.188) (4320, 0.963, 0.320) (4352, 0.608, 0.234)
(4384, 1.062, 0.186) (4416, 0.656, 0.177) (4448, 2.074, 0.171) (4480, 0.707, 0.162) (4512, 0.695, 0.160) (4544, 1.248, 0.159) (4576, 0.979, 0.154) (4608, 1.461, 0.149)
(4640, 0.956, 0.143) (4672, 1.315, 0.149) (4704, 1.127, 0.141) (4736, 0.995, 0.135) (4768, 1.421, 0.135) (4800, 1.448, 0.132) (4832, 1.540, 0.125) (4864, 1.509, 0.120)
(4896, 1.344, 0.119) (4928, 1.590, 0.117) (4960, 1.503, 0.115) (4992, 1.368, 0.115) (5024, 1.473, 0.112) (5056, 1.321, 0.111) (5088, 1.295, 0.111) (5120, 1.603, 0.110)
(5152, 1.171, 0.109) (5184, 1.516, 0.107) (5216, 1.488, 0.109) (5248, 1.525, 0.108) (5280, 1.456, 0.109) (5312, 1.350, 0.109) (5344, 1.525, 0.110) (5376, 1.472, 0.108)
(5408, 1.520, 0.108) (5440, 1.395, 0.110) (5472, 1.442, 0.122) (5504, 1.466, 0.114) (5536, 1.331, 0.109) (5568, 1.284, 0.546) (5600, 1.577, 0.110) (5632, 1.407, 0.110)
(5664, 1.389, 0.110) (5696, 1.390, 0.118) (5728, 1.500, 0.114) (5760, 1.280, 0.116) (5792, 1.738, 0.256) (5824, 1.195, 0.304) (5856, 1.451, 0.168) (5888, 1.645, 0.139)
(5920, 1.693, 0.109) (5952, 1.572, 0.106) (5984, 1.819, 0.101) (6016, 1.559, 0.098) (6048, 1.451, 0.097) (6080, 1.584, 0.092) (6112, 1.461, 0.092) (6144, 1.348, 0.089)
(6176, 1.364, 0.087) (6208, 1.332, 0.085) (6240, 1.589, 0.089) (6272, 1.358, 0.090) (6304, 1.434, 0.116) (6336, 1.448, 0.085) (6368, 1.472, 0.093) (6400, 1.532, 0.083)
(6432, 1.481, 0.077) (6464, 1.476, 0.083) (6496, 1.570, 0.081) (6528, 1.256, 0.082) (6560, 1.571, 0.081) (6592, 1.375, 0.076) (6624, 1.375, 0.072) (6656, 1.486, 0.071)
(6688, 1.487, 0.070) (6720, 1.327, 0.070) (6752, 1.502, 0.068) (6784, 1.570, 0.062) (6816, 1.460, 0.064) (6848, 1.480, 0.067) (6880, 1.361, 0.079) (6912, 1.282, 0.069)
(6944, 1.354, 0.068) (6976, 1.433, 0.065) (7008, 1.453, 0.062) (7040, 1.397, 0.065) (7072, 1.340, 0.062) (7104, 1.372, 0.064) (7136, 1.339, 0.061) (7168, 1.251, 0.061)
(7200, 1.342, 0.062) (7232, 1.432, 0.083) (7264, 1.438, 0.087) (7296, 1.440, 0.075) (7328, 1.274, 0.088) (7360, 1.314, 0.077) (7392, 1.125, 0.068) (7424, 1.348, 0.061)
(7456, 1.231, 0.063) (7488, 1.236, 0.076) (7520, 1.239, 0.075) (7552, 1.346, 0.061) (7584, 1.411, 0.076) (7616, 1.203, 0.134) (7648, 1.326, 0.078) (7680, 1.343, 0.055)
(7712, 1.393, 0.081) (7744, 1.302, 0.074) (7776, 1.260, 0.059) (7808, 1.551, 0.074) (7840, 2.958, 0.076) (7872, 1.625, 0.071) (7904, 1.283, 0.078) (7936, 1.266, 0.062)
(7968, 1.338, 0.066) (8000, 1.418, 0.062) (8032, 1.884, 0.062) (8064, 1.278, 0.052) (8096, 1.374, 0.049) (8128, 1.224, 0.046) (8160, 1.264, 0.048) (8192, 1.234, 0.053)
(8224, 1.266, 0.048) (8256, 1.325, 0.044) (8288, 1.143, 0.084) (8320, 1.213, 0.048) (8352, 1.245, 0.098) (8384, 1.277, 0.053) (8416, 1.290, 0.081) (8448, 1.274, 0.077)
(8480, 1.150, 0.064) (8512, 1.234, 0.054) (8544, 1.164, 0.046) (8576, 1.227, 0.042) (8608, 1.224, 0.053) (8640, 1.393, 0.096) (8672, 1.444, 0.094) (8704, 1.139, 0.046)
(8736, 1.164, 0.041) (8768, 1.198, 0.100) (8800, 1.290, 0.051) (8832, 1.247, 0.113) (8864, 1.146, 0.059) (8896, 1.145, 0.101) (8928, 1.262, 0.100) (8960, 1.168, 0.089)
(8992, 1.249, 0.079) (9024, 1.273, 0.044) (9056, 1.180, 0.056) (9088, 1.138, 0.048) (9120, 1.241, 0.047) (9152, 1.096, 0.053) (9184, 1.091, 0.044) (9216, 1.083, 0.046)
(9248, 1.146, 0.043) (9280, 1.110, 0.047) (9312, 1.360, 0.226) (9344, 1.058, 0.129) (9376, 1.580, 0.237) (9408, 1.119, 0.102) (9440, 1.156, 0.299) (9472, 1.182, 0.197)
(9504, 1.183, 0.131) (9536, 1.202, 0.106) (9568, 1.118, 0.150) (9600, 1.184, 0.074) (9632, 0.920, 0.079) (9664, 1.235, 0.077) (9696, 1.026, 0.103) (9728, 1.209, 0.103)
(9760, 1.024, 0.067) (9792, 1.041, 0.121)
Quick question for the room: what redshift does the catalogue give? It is 0.194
